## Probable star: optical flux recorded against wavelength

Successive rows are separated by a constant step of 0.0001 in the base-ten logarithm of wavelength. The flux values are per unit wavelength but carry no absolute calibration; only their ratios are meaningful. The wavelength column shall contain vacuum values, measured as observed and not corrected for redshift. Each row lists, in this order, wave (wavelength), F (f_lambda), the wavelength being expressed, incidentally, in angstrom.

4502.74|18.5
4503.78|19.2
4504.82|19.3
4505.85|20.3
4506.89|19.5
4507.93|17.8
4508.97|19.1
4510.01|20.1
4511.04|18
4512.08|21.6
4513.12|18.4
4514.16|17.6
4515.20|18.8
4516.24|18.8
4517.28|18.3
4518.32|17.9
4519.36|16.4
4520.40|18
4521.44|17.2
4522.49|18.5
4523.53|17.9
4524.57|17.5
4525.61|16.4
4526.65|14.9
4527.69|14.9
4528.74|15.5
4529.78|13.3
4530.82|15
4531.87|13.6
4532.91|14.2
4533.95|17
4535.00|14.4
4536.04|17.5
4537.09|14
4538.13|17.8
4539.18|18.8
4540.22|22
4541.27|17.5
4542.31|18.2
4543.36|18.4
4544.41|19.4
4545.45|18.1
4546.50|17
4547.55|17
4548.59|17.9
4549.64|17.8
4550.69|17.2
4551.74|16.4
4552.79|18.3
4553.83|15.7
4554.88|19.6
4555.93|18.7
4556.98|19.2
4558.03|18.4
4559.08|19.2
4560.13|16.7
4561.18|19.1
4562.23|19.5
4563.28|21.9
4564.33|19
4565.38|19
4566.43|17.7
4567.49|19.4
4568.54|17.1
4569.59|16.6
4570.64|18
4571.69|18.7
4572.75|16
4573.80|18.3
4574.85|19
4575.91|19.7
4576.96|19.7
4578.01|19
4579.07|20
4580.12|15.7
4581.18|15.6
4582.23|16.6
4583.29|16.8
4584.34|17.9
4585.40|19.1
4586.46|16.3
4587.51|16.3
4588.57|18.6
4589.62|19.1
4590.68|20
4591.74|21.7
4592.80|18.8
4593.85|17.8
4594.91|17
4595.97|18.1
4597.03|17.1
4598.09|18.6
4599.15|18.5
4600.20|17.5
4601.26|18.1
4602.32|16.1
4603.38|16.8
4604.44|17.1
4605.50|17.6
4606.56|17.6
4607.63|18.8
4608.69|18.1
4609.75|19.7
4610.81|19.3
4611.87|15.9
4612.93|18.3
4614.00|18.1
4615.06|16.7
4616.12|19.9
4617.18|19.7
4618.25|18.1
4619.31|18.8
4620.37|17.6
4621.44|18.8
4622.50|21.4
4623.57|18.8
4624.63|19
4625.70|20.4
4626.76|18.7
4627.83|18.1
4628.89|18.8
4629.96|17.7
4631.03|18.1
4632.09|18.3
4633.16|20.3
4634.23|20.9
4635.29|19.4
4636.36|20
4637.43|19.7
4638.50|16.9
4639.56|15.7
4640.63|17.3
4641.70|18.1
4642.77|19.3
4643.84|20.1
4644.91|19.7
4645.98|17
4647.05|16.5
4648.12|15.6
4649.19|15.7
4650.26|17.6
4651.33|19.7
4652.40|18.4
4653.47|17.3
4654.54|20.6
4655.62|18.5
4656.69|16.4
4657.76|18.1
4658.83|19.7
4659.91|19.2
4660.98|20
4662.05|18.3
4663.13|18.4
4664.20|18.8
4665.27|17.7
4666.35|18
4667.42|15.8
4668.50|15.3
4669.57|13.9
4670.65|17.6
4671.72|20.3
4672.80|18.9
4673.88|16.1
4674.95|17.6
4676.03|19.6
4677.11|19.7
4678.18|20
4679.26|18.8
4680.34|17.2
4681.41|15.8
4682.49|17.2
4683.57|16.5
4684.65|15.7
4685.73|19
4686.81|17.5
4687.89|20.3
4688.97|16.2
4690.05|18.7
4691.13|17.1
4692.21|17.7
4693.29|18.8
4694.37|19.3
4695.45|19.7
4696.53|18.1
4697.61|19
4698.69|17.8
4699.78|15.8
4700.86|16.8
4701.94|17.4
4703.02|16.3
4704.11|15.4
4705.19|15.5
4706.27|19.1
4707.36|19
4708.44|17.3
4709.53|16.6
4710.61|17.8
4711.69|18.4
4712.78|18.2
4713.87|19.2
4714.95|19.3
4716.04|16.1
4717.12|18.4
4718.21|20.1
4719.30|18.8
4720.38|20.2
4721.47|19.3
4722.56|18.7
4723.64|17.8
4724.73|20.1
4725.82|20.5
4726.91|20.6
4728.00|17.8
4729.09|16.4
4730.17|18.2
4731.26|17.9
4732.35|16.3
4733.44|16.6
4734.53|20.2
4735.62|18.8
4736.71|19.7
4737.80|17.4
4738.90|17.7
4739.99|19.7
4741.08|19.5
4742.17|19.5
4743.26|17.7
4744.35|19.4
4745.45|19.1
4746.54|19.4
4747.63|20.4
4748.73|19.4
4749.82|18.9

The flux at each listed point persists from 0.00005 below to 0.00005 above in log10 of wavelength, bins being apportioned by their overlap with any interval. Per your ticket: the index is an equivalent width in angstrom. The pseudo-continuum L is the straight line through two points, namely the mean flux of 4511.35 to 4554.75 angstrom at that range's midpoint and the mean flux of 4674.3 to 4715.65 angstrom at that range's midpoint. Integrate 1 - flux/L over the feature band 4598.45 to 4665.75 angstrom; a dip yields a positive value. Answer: -2.9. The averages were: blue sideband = 17.2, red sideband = 17.9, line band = 18.4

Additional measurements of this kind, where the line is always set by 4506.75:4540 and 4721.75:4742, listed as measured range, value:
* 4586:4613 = -0.5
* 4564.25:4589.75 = -0.6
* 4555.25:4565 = -0.9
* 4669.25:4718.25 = 1.3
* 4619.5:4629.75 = -0.7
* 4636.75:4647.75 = 0.0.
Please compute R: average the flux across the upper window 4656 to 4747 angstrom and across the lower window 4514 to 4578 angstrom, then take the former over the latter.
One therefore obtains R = 1.03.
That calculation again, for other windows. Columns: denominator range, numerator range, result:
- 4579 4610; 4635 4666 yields 1.02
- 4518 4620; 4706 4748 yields 1.05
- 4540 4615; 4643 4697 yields 0.99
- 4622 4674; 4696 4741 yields 0.99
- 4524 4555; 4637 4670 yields 1.06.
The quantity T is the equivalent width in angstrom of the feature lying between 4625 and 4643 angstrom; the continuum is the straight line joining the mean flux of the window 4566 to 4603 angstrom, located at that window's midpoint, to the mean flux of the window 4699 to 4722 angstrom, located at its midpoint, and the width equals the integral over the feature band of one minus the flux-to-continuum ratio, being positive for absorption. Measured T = -0.7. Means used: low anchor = 18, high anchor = 17.9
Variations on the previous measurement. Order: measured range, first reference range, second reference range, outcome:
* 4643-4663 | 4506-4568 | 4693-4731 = -0.22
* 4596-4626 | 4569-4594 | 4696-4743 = -0.20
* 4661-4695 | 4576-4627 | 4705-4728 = 1.24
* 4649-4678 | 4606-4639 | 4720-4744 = 0.98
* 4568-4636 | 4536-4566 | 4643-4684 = -0.64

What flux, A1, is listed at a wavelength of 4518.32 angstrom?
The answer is 17.9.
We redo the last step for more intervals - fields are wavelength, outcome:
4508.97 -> 19.1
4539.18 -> 18.8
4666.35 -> 18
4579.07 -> 20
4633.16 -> 20.3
